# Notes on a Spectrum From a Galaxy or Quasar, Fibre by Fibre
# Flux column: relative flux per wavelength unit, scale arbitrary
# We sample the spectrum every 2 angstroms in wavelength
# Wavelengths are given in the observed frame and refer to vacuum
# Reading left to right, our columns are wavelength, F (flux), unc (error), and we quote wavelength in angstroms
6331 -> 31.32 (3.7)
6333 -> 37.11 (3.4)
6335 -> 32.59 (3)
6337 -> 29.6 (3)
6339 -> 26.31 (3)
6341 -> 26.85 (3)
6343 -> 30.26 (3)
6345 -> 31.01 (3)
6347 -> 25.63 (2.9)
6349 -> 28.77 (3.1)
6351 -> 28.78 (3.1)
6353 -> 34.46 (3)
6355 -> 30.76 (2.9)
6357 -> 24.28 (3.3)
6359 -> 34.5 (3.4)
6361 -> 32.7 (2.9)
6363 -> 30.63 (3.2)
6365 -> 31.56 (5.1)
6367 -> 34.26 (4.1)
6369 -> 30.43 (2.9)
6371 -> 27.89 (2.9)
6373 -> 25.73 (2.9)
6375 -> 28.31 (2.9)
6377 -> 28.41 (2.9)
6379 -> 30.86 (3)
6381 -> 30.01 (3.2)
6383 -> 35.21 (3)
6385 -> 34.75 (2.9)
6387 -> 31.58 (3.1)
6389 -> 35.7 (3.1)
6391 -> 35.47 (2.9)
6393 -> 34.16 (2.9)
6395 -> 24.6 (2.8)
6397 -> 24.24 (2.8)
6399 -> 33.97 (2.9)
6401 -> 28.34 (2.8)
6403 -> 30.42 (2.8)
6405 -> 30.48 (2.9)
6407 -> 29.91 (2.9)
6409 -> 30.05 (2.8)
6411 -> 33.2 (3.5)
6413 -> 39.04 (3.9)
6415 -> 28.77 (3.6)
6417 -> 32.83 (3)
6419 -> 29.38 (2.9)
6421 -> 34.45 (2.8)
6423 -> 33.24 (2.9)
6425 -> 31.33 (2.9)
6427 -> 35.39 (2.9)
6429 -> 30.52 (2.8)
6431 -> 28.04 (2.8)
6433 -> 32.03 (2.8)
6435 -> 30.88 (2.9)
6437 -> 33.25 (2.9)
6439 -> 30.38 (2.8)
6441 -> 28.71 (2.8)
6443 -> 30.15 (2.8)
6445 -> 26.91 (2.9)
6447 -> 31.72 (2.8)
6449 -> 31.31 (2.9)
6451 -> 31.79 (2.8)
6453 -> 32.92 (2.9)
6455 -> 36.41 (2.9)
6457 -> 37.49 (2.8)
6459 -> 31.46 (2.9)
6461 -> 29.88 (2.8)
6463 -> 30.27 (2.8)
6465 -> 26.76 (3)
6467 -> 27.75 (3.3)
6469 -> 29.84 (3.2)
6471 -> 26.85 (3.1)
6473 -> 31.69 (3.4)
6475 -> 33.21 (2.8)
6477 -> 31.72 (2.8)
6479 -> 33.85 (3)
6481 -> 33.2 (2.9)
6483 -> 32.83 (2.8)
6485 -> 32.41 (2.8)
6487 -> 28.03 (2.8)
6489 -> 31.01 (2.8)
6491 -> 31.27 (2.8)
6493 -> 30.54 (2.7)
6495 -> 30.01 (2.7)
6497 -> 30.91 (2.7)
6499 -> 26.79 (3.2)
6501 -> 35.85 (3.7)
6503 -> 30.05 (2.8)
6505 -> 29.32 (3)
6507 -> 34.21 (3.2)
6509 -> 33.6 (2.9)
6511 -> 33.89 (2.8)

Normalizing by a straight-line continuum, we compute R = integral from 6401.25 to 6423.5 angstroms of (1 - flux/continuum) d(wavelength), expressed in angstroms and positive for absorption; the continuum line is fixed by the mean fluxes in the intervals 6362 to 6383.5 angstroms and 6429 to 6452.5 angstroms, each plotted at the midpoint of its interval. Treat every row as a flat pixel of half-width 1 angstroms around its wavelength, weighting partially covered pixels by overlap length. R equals -1.1 angstroms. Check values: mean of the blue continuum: 30.2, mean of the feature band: 31.8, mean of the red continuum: 30.5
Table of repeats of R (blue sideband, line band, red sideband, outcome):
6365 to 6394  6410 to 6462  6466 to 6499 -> -1.3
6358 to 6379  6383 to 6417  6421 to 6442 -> -0.8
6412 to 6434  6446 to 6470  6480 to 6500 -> 0.0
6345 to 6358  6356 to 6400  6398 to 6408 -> -1.6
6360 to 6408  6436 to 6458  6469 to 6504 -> -0.6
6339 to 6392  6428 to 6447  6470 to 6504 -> 0.5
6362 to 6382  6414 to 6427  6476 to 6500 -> -0.7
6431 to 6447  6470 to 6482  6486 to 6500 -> -0.7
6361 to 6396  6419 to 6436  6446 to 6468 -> -0.2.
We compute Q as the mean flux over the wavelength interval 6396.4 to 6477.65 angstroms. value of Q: 31.2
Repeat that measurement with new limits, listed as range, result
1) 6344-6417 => 30.8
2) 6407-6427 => 32.5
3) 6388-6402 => 30.9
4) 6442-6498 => 31.1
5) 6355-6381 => 30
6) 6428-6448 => 30.3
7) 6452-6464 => 33.1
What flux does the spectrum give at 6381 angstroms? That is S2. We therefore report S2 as 30.01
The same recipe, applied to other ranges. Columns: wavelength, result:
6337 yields 29.6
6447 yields 31.72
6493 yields 30.54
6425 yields 31.33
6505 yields 29.32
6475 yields 33.21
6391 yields 35.47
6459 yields 31.46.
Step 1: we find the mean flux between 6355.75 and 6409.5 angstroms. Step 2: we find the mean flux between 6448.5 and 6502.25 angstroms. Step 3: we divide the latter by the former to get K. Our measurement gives 1.02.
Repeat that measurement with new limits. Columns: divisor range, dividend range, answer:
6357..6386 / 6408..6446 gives 1.02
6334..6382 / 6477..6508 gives 1.05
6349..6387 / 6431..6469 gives 1.01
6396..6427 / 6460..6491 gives 0.97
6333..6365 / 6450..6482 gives 1.05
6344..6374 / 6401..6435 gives 1.05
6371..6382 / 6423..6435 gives 1.10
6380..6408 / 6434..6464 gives 1.01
